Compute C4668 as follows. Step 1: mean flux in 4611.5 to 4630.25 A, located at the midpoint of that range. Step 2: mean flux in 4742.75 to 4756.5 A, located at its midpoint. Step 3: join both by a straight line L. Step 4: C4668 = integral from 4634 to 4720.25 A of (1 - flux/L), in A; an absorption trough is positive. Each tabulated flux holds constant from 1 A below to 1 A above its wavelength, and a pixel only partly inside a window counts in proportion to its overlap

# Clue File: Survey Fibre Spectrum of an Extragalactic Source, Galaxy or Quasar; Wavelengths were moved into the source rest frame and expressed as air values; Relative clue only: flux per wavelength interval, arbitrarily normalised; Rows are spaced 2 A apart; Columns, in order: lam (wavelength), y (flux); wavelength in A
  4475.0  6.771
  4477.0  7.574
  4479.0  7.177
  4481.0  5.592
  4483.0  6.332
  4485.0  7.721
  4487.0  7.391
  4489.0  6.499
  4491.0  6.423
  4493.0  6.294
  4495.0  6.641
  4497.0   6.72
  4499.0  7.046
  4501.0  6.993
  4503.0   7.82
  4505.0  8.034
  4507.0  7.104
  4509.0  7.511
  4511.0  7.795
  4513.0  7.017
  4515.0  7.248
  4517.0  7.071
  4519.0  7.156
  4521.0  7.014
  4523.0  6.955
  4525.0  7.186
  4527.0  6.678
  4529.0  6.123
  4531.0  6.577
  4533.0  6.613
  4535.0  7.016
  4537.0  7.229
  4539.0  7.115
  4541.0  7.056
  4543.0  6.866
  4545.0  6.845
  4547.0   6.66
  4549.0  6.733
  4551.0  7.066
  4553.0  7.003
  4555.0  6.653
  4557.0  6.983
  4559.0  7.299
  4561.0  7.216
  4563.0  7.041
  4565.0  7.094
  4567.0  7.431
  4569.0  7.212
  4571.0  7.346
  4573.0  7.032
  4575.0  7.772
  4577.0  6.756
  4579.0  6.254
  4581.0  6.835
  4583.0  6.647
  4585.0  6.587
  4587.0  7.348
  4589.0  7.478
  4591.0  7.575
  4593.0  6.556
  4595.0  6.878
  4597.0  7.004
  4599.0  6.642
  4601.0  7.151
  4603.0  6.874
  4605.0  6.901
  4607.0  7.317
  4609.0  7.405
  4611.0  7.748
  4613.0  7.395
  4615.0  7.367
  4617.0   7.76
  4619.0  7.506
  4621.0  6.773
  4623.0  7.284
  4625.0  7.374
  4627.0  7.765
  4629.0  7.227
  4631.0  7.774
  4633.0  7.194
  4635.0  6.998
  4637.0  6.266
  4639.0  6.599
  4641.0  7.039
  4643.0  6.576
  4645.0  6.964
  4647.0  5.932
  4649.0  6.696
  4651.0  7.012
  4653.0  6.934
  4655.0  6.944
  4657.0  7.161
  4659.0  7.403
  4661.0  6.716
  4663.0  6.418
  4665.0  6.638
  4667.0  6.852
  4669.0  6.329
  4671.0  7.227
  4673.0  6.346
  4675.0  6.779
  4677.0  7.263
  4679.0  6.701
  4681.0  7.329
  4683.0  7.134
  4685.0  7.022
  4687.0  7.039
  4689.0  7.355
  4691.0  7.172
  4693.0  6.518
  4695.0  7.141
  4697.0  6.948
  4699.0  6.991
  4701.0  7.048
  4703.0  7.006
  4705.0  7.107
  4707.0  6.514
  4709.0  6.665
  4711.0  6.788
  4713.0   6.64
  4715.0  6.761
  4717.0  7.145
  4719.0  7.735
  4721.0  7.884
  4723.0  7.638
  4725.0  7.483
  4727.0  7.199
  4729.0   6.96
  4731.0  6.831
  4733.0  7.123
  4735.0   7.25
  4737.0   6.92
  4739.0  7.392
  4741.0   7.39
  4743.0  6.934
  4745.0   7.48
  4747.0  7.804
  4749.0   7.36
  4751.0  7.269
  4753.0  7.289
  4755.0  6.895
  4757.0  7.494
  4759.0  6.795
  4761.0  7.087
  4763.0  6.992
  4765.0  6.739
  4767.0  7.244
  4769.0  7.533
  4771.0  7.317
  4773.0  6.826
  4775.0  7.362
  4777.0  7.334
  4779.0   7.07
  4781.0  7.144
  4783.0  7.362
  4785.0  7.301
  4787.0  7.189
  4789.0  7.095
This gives 5.6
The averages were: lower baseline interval 7.4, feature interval 6.88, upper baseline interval 7.32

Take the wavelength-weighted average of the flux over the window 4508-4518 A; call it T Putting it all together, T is 7.33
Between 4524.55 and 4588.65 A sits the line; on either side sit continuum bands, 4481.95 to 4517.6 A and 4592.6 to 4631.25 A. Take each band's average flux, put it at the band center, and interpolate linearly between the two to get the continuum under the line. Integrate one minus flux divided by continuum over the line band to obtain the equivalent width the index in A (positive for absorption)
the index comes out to 1.9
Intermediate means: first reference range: 7.09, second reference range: 7.24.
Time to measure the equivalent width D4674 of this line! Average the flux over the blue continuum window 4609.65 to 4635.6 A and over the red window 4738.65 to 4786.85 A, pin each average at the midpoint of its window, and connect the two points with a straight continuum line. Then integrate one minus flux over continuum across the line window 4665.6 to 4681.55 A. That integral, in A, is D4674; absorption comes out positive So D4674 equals 1.1 A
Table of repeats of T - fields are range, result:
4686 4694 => 7.02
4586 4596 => 7.17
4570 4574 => 7.19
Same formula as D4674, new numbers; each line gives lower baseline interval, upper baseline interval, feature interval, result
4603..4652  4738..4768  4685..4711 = 0.8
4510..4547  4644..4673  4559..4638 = -3.2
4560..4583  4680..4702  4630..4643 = 0.2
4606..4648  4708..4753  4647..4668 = 1.0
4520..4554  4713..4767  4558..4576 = -0.9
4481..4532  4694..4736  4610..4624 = -0.7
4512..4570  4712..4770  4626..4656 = 0.7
